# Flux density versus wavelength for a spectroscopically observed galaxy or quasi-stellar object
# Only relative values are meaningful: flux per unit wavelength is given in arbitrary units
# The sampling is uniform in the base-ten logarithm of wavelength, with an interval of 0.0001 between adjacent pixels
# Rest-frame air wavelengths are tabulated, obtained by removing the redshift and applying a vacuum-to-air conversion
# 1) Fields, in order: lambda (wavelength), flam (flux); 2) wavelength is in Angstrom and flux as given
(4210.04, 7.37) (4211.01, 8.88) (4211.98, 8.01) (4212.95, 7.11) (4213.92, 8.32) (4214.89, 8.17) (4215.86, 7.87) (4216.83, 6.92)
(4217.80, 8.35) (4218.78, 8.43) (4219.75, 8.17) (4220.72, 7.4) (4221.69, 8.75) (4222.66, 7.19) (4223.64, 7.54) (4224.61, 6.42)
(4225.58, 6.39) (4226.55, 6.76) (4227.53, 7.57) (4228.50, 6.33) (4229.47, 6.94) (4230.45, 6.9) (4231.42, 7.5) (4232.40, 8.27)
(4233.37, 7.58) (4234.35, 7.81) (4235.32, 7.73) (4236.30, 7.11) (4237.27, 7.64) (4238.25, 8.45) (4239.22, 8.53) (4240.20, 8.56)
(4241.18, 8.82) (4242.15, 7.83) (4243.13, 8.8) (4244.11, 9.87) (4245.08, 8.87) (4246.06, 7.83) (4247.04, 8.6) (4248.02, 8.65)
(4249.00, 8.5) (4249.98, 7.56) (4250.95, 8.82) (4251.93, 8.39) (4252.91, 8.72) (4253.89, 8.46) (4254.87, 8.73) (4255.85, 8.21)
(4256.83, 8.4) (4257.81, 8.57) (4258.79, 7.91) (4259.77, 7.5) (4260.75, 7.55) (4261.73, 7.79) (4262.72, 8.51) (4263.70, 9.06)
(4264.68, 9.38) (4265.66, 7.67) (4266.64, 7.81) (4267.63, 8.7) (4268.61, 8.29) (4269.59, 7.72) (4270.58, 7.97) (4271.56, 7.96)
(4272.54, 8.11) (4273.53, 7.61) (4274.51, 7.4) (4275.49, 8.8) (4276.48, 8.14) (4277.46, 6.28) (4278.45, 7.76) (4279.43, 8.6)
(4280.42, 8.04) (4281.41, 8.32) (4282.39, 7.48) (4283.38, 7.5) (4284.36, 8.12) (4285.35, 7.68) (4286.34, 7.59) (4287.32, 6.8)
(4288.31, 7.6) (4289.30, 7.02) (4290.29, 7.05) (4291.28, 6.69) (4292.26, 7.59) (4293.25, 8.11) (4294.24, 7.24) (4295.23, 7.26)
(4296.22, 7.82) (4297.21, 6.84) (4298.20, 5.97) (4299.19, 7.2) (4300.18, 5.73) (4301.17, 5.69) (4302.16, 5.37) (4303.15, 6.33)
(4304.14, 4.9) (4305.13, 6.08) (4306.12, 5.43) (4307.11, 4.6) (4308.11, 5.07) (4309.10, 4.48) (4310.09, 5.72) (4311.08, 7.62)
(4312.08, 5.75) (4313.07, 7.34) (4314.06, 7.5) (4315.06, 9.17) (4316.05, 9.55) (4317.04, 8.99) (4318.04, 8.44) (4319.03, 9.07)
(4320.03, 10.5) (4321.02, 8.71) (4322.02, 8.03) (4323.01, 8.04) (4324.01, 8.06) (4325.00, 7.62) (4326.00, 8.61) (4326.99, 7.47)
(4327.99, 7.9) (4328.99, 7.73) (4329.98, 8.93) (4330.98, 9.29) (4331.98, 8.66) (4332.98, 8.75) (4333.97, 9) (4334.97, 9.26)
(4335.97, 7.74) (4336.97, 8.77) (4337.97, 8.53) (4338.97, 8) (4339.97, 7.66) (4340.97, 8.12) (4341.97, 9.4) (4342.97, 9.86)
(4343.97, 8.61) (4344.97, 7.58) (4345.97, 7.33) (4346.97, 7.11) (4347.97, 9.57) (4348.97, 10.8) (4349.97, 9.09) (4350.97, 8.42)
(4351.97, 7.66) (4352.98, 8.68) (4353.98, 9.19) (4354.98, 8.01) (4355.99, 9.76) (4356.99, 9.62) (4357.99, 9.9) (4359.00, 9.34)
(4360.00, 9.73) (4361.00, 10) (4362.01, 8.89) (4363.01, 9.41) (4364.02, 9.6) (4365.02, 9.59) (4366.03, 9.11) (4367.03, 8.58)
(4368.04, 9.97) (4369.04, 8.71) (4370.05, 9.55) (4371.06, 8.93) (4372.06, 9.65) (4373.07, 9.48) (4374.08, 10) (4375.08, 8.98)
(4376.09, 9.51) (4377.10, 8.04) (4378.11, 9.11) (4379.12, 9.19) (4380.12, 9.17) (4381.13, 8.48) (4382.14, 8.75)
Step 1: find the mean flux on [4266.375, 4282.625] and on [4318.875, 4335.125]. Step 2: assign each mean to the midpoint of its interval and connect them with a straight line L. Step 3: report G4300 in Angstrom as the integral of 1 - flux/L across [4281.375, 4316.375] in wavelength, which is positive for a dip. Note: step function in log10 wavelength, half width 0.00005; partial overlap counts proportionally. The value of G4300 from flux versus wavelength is 6.0 Angstrom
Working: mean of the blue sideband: 7.95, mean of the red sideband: 8.54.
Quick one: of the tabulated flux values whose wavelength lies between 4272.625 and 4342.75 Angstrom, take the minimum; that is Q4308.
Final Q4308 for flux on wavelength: 4.48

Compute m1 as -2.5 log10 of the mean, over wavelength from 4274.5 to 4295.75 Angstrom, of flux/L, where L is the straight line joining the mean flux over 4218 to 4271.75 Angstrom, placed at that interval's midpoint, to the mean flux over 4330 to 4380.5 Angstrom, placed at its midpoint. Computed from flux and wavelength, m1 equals 0.11 mag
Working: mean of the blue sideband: 8.03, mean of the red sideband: 8.98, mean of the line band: 7.6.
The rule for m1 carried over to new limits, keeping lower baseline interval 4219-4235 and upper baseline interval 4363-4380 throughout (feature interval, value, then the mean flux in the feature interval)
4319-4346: 0.03 mag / 8.48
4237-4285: -0.06 mag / 8.22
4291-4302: 0.20 mag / 6.88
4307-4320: 0.16 mag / 7.37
